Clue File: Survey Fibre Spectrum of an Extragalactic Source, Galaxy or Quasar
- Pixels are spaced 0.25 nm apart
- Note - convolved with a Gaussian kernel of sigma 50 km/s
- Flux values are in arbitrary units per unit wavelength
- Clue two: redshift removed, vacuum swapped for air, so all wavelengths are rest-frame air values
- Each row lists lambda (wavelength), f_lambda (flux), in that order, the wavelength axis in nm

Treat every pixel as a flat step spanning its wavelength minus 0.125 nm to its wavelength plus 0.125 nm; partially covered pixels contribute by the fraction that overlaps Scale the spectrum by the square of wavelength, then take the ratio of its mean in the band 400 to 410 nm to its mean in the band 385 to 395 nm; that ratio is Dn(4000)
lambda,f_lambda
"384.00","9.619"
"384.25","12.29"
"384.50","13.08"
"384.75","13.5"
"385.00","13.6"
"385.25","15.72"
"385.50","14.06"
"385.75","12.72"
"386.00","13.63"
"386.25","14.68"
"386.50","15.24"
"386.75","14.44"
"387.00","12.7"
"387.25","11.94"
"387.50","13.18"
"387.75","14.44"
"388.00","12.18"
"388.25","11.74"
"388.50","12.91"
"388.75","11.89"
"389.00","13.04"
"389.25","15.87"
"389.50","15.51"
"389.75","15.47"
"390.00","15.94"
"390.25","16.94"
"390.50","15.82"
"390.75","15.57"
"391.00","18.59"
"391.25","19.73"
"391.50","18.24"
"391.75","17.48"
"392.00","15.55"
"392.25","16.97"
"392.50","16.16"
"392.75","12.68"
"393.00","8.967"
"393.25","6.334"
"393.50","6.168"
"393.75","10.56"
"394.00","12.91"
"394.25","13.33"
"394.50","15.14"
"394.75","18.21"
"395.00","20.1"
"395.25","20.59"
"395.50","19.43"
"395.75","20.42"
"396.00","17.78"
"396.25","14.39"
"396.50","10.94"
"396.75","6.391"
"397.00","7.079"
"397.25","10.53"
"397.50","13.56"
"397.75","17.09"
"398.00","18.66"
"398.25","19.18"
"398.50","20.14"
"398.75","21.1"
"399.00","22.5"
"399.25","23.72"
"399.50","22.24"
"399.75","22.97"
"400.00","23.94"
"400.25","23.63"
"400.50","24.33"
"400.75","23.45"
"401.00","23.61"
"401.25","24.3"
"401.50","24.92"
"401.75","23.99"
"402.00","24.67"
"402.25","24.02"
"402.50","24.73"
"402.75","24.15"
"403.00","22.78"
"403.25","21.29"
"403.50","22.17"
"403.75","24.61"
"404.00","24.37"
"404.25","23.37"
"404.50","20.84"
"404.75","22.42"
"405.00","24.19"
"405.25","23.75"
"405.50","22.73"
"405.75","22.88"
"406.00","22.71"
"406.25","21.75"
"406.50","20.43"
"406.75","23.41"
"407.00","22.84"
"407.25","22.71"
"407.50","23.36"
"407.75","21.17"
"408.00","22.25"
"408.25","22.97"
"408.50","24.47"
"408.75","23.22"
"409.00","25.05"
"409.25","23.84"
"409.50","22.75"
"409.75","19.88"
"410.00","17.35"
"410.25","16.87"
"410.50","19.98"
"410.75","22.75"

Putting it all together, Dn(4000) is 1.8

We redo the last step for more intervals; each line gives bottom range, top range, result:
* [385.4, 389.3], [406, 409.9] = 1.88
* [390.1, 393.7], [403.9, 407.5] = 1.67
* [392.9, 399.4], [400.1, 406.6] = 1.58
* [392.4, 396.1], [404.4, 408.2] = 1.64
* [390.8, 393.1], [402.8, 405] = 1.51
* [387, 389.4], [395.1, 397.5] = 1.13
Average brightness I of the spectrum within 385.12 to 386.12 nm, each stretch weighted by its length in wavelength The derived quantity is 14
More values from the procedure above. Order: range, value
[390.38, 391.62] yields 17.6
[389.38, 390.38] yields 16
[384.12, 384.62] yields 12.7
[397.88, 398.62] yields 19.3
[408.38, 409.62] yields 23.9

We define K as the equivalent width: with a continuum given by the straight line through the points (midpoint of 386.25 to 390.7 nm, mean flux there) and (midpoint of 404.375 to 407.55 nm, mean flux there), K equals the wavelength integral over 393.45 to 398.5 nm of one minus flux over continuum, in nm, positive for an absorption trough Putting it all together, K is 0.82 nm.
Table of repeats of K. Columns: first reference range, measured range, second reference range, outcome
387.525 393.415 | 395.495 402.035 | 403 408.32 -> -0.07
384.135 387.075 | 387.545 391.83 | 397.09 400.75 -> 0.15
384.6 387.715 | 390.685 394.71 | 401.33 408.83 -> 0.67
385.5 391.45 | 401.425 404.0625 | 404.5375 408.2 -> -0.35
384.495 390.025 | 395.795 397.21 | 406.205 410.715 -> 0.45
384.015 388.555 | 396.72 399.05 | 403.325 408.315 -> 0.40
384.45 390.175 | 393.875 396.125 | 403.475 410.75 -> -0.05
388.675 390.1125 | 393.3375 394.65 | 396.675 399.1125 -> 0.32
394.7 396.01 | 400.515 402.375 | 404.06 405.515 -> -0.20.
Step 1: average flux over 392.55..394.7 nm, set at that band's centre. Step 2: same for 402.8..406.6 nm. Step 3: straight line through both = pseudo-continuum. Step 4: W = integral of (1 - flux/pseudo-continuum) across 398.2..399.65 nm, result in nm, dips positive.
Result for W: -0.42 nm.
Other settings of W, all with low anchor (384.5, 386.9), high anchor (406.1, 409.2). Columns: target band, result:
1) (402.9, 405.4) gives -0.18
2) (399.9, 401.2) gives -0.25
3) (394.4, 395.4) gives -0.05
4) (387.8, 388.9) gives 0.20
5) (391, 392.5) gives -0.10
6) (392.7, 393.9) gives 0.58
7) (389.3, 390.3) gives -0.01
